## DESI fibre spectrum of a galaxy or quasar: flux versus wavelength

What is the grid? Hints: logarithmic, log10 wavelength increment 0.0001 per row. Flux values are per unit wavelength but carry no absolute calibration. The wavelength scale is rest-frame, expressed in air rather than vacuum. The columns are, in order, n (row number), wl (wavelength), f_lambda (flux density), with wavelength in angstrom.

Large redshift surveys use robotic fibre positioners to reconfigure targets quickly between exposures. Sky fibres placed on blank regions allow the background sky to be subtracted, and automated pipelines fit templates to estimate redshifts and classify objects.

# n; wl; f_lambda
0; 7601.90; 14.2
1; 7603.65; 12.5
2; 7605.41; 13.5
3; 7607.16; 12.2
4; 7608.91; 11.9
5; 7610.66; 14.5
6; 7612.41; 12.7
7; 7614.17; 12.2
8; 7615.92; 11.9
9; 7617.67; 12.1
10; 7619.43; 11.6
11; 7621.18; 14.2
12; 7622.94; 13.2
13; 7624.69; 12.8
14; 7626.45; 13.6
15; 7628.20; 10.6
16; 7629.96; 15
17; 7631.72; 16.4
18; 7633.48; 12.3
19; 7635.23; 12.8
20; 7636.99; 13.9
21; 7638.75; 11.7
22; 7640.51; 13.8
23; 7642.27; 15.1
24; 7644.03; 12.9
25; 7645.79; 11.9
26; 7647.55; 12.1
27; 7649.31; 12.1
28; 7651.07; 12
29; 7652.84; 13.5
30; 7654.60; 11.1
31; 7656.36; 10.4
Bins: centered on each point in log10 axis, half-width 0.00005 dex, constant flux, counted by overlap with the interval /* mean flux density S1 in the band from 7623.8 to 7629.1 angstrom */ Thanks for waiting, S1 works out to 12.4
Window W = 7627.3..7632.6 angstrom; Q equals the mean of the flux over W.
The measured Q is 14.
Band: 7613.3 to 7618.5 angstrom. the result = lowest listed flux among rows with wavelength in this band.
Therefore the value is 11.9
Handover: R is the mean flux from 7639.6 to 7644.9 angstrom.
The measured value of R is 13.9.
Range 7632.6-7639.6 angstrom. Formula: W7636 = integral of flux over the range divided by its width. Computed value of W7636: 12.7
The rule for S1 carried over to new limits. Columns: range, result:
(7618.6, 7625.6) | 13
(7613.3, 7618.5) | 12.1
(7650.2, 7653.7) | 12.7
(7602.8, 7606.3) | 13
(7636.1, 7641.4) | 13.1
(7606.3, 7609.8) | 12.1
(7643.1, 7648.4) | 12.3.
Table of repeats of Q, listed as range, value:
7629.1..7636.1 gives 14.1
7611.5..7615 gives 12.5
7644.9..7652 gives 12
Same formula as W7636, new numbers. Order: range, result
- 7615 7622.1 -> 12.5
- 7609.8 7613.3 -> 13.6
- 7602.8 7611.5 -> 12.9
